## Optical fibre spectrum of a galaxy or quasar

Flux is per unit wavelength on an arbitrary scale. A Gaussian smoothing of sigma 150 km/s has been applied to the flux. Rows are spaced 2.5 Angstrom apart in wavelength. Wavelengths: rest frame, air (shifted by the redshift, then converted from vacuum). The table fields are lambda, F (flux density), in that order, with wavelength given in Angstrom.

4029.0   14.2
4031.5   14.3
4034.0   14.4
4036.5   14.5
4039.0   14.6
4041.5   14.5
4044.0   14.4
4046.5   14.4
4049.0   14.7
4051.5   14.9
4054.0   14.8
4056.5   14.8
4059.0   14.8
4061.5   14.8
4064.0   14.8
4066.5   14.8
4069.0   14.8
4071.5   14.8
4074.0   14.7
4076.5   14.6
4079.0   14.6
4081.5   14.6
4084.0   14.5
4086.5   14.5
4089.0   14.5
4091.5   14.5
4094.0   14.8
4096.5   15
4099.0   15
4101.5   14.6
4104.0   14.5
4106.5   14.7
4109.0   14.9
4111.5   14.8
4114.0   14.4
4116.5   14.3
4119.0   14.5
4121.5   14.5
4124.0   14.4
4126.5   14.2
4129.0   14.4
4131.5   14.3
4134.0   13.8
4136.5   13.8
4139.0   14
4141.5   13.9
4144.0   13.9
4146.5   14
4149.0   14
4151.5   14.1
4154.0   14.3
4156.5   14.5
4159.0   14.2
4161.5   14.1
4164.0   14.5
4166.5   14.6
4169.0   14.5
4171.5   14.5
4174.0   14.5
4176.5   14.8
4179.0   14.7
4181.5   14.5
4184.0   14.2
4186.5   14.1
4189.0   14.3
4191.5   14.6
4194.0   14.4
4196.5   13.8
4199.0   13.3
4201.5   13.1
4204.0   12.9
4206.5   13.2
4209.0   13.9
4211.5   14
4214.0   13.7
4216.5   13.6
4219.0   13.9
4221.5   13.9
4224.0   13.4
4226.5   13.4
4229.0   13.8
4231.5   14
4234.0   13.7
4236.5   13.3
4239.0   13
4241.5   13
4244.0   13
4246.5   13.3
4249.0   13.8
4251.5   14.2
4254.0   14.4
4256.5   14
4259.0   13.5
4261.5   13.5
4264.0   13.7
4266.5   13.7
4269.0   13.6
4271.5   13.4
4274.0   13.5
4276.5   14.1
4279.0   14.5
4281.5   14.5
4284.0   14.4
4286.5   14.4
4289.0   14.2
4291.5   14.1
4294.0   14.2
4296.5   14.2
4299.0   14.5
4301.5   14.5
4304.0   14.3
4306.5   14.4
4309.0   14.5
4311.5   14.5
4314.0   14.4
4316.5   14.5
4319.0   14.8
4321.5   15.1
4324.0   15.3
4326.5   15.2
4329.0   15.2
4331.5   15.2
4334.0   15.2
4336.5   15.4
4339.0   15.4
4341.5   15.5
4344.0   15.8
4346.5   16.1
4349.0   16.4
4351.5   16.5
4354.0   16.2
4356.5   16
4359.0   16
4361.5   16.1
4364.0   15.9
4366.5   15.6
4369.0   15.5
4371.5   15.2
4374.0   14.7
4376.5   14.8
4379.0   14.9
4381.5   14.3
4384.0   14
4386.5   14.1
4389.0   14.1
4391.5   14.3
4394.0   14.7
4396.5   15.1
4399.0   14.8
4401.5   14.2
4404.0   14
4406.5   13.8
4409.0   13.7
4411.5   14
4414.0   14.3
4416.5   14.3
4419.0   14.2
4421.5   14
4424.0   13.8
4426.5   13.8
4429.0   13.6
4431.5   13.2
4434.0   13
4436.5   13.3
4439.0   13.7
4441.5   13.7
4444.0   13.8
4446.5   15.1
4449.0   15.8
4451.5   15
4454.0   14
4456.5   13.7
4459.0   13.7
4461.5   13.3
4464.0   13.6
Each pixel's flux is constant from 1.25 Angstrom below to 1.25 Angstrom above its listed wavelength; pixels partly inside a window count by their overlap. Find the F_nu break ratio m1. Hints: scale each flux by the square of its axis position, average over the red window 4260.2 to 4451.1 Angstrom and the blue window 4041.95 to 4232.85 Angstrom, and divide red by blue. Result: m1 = 1.13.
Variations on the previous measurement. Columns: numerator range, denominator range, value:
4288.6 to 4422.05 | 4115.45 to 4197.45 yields 1.14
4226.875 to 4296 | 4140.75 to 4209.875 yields 1.02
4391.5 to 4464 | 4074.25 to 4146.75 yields 1.13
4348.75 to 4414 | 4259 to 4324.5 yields 1.09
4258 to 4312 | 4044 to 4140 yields 1.06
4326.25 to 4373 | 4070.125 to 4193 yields 1.21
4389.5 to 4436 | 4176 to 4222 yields 1.11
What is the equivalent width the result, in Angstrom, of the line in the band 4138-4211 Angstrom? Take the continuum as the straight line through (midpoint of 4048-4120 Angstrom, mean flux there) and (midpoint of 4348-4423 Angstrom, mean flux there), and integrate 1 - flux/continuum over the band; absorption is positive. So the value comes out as 3.08 Angstrom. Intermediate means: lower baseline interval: 14.7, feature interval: 14.1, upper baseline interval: 14.8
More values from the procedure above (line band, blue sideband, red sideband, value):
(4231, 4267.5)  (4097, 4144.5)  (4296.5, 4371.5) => 3.3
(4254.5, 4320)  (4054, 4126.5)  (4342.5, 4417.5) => 3.2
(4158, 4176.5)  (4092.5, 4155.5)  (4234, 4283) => -0.4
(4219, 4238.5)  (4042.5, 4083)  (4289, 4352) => 1.6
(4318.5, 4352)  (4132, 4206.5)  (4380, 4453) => -3.3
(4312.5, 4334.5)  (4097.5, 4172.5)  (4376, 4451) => -1.2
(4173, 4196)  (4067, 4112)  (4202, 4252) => -0.9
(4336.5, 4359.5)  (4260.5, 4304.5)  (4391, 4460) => -3.1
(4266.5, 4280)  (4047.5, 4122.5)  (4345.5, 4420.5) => 0.9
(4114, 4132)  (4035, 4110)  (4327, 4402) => 0.5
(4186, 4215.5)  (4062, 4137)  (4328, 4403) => 2.1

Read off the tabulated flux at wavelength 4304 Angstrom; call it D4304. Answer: 14.3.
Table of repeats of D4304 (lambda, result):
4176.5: 14.8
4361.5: 16.1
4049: 14.7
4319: 14.8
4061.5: 14.8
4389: 14.1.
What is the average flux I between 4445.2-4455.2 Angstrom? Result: 15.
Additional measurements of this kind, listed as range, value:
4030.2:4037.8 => 14.4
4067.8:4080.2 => 14.7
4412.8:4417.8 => 14.3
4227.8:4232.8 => 13.9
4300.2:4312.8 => 14.4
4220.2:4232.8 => 13.7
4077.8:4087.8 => 14.5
